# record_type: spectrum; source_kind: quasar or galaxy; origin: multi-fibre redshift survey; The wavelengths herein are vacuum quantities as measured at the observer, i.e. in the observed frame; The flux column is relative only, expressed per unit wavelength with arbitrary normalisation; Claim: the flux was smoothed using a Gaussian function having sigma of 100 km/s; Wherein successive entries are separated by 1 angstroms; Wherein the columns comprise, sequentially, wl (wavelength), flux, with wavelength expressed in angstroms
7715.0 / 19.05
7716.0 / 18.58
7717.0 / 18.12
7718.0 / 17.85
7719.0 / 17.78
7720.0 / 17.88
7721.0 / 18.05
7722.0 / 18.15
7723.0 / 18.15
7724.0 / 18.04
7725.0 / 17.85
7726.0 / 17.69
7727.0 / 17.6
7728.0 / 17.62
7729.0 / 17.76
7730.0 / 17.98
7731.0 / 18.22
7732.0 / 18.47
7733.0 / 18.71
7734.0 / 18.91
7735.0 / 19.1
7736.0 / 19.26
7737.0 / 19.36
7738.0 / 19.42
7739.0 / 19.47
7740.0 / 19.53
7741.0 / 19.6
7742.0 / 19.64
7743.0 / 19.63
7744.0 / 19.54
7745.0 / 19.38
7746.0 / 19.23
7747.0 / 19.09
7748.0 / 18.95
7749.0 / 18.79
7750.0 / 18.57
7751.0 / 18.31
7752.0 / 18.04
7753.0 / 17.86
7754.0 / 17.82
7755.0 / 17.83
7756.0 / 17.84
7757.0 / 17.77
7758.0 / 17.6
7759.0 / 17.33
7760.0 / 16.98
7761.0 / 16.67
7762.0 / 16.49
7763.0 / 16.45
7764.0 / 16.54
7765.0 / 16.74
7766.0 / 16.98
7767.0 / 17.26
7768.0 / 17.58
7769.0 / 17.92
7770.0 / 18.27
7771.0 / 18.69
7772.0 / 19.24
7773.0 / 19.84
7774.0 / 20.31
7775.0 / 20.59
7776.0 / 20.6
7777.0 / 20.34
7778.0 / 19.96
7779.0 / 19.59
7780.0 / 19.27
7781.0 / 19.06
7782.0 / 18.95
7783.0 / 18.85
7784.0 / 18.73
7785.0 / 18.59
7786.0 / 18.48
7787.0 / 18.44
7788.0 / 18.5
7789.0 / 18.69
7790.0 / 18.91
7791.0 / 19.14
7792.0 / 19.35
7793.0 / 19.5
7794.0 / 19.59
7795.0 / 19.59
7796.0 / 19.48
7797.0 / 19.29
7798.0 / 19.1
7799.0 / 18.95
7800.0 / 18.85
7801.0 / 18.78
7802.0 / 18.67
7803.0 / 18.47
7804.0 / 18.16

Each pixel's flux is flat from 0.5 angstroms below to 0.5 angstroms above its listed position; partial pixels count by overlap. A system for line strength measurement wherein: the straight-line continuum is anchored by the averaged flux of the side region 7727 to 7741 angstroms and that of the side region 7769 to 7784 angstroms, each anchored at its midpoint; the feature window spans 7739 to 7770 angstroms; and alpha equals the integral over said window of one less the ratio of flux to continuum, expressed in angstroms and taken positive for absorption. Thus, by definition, 1.6 angstroms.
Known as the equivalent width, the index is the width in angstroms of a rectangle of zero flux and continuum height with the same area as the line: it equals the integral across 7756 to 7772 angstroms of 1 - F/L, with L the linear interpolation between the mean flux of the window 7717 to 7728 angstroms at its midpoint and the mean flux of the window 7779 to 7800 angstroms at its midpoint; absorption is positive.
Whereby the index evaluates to 1.1 angstroms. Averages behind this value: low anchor 17.9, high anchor 19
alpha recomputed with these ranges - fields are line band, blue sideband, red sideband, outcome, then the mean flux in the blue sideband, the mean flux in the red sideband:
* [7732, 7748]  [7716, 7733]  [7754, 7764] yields -1.49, 18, 17.2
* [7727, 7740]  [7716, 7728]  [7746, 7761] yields -0.51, 17.9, 18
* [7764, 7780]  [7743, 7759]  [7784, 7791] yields -0.26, 18.4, 18.6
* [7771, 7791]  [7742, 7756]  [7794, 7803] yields -0.37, 18.7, 19.1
